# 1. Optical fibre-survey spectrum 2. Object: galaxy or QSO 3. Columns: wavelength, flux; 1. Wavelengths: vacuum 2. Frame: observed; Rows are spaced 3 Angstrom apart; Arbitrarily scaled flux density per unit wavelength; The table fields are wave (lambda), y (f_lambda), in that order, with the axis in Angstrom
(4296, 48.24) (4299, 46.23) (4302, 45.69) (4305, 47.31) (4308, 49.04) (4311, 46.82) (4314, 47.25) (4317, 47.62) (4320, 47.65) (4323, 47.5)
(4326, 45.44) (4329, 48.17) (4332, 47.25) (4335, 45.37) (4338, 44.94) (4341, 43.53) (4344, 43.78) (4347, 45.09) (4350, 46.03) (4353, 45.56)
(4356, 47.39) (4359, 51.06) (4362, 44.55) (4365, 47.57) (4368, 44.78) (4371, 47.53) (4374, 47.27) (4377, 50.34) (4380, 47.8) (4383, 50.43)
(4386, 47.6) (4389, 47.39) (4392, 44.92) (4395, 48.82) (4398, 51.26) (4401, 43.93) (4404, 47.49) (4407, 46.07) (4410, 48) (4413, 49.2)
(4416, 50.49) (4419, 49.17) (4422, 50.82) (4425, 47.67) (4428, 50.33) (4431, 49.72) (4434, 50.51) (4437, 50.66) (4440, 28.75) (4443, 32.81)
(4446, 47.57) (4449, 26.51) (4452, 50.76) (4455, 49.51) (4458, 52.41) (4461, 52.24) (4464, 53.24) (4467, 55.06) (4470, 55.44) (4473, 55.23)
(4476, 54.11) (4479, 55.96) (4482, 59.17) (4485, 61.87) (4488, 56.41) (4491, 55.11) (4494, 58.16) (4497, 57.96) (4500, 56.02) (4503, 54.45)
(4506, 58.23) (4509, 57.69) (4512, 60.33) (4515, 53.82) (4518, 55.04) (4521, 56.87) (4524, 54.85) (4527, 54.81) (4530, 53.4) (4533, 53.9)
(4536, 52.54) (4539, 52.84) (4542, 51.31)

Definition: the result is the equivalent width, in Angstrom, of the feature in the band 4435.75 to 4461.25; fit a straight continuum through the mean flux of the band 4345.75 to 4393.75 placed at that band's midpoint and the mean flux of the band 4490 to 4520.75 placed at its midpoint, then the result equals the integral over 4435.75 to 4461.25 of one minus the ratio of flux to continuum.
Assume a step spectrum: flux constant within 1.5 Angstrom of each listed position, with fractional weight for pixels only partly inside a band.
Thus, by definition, 4.7 Angstrom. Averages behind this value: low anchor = 47.2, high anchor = 56.7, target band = 43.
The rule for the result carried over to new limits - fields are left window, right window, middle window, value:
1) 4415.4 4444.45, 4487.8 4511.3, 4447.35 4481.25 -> 0.25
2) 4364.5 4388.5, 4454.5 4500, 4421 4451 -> 5.06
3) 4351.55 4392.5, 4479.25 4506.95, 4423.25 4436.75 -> 0.66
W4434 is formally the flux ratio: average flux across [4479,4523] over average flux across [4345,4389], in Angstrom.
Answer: 1.21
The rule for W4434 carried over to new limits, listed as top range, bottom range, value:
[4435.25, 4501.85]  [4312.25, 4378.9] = 1.10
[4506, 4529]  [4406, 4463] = 1.21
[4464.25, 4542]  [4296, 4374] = 1.20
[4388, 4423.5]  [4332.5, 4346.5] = 1.08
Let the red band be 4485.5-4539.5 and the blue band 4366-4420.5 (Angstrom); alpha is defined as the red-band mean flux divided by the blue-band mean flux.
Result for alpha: 1.2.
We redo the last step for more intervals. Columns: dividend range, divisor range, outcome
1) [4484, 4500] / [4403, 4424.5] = 1.18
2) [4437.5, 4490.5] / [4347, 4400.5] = 1.05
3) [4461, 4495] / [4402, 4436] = 1.15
